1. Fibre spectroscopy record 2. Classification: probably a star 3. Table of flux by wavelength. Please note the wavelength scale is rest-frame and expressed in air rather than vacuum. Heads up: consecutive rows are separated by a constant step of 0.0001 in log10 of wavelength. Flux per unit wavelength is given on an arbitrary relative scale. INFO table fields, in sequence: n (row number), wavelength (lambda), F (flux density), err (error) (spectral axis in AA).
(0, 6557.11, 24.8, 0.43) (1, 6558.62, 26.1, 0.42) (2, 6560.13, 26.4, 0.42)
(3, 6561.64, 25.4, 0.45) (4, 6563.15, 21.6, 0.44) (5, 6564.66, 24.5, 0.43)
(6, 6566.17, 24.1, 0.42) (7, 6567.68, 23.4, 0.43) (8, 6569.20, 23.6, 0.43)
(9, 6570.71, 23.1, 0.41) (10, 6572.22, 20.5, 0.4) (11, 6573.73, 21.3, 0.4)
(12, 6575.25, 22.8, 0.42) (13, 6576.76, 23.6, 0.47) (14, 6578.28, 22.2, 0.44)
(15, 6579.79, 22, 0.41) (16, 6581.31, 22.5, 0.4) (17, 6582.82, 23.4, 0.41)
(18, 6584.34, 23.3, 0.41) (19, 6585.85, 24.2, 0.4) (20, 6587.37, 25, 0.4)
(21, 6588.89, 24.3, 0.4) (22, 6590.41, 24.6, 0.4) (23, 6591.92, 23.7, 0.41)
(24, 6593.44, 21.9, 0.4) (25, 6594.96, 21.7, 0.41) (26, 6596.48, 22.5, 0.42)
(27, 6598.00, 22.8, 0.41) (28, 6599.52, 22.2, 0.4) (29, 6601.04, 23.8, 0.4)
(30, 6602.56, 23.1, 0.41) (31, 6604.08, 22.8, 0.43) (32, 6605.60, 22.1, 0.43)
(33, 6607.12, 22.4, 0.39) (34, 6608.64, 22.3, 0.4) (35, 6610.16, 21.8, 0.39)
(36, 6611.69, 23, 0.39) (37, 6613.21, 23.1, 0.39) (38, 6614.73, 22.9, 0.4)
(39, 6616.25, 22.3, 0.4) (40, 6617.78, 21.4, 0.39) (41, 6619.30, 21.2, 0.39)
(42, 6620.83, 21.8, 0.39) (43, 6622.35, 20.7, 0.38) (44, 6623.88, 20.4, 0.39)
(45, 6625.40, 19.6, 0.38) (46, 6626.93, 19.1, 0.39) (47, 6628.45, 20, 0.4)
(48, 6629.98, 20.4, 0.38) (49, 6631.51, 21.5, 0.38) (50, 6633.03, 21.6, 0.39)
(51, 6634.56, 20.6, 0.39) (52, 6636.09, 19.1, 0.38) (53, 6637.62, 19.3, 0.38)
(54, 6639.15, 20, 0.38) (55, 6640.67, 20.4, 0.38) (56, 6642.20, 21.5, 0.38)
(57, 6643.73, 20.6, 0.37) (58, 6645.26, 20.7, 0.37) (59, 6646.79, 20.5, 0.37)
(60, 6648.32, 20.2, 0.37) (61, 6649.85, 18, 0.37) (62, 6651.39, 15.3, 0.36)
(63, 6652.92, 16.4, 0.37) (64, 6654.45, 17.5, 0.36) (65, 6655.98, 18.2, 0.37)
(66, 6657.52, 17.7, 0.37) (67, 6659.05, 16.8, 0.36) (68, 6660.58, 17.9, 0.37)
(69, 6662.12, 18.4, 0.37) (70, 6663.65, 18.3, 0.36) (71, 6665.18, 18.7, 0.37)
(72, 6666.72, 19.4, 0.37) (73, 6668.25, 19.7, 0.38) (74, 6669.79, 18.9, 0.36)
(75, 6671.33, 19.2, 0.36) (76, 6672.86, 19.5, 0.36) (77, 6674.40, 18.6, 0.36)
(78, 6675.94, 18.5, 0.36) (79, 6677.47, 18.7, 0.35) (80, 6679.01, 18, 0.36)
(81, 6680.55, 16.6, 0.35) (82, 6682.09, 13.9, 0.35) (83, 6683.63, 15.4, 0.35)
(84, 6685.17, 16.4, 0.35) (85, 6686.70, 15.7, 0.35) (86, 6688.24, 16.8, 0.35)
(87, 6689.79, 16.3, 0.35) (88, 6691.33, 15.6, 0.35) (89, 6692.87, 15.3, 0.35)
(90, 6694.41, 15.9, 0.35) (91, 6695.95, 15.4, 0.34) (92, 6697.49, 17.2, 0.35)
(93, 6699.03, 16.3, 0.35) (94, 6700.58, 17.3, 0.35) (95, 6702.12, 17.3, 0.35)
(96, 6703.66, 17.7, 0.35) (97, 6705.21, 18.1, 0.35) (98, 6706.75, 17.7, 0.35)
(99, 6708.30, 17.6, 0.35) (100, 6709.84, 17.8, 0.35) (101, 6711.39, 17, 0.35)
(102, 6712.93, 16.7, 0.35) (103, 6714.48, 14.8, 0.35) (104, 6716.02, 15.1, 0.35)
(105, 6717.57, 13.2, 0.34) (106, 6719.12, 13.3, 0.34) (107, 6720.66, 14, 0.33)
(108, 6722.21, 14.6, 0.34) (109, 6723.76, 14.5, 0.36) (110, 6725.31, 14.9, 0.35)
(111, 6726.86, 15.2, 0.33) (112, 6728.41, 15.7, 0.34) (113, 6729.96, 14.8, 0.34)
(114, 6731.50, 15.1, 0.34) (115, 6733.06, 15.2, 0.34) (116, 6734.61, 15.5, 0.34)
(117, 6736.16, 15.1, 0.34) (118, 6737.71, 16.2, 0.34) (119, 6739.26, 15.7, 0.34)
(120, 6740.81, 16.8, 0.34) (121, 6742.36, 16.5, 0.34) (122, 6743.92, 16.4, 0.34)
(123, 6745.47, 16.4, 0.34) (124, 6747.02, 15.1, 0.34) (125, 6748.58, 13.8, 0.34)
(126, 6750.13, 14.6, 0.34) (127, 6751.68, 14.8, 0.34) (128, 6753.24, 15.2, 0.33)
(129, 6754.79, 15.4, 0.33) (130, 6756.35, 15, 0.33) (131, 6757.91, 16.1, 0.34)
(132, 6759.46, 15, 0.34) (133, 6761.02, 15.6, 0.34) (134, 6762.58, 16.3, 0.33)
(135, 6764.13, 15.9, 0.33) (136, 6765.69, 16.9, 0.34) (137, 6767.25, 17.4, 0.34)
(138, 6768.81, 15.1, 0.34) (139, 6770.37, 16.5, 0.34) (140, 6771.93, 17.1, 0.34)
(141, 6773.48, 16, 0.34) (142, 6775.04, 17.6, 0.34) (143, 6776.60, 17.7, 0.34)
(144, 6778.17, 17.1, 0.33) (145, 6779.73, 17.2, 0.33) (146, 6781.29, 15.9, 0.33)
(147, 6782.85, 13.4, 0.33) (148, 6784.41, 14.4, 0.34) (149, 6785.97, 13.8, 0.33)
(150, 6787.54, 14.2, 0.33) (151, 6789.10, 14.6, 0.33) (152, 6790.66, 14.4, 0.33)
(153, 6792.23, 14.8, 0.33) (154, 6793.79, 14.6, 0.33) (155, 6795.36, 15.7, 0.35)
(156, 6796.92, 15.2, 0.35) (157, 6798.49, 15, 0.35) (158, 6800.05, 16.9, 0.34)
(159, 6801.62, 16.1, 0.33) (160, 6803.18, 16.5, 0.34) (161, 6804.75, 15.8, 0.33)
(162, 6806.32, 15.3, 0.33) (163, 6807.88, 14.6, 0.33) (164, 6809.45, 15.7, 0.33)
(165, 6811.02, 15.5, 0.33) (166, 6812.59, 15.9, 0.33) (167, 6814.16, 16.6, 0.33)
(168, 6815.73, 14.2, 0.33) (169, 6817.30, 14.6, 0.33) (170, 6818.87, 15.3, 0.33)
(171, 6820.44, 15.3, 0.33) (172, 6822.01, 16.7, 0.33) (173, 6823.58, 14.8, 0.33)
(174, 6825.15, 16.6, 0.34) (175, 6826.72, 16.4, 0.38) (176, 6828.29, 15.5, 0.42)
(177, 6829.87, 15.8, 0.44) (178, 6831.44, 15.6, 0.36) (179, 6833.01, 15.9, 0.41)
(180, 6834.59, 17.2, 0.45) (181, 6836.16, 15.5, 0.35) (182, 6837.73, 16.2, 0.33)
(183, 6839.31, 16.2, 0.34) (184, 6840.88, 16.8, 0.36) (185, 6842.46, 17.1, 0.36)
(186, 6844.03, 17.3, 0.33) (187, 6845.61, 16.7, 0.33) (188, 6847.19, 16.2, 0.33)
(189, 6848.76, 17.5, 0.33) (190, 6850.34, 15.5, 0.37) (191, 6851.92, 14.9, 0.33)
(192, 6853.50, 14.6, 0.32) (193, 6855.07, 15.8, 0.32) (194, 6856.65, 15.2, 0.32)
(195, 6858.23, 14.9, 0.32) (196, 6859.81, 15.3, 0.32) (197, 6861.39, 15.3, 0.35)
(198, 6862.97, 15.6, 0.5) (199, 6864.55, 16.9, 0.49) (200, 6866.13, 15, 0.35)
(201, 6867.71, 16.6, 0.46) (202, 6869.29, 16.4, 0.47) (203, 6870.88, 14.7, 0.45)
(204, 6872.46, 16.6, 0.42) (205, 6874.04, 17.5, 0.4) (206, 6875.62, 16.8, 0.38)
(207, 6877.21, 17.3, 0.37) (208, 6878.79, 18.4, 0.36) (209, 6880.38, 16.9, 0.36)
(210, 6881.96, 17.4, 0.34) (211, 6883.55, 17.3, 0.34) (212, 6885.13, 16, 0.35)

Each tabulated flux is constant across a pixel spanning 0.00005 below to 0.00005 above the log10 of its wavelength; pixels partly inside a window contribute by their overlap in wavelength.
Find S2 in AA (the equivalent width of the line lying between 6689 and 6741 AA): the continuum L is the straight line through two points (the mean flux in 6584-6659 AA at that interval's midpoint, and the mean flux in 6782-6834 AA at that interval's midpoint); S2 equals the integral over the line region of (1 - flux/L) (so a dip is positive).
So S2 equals 6.8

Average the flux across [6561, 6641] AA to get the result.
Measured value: 22.2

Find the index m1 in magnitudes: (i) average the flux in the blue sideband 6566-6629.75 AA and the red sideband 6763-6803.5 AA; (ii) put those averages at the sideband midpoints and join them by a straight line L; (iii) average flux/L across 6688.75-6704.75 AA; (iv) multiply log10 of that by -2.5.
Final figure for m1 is 0.148 mag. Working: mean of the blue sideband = 22.4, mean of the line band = 16.5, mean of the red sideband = 15.8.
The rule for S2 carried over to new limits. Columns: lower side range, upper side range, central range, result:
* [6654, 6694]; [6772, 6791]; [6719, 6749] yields 2.10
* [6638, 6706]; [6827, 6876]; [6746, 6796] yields 3.87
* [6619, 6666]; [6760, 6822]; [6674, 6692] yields 1.68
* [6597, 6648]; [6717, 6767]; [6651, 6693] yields 3.09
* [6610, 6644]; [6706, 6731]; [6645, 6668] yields 1.11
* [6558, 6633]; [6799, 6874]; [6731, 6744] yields 1.96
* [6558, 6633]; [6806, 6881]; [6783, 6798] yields 2.42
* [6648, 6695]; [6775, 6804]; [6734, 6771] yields 0.86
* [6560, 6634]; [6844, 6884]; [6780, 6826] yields 6.16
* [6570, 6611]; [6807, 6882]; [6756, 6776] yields 2.07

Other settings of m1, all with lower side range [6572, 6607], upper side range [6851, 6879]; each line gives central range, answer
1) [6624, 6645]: 0.08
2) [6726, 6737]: 0.26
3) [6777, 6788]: 0.18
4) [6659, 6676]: 0.12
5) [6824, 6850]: 0.02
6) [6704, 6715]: 0.16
